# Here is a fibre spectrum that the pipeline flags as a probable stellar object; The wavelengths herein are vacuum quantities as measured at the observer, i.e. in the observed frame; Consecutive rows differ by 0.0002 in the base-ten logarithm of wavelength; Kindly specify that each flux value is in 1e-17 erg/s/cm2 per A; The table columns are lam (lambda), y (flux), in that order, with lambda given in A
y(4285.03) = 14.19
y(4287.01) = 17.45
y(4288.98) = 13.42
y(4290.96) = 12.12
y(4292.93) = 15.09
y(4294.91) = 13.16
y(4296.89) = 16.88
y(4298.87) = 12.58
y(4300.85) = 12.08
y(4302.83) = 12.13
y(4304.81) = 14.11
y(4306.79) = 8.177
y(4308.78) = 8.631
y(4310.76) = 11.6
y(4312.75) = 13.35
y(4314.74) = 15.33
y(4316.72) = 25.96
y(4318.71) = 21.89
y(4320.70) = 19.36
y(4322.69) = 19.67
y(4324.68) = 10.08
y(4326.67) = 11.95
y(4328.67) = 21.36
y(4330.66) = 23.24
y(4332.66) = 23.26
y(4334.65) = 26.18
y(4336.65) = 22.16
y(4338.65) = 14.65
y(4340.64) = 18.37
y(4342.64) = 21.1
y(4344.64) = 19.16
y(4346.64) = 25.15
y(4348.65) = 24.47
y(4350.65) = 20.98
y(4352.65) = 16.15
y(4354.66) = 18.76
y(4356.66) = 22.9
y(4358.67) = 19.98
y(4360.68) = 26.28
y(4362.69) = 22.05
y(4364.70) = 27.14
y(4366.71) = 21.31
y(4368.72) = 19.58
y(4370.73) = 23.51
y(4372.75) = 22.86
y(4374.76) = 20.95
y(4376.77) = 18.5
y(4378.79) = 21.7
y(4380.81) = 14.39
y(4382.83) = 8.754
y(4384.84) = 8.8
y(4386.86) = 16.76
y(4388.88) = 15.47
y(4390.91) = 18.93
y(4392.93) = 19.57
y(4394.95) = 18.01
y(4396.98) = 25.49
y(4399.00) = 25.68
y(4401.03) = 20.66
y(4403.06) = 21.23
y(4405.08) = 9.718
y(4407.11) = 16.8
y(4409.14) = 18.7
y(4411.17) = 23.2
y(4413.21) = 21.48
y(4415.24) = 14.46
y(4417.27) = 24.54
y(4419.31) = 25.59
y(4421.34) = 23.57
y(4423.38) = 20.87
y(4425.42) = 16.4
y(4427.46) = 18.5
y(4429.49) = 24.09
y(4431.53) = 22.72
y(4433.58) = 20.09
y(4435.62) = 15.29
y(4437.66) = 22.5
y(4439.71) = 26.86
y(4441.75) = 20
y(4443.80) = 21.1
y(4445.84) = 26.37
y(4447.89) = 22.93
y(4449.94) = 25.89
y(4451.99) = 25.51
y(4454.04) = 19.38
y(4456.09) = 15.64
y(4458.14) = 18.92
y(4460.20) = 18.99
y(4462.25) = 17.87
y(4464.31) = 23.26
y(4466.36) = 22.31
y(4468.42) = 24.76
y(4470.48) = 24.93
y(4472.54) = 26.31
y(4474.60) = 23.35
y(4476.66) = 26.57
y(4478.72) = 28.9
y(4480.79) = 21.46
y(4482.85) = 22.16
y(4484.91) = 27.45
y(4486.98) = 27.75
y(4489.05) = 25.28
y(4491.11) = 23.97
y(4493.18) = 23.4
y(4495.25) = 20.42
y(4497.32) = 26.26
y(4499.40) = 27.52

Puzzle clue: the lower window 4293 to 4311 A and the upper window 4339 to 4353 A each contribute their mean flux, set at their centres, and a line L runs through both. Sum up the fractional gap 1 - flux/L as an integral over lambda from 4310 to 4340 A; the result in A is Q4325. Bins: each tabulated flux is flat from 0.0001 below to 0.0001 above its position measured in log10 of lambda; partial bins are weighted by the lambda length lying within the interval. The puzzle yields -3.6 A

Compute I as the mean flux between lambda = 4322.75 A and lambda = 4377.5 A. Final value 20.8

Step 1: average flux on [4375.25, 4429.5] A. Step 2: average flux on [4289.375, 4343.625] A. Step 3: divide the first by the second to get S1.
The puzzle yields 1.15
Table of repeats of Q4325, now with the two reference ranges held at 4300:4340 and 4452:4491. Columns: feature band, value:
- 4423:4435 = 0.64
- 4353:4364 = -2.01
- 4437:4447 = -0.67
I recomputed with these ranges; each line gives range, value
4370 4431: 19.3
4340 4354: 20.8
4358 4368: 23.4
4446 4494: 23.4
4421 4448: 21.4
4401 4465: 20.7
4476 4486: 25.3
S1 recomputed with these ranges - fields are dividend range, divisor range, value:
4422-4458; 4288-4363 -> 1.21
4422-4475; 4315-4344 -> 1.10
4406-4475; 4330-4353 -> 1.01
